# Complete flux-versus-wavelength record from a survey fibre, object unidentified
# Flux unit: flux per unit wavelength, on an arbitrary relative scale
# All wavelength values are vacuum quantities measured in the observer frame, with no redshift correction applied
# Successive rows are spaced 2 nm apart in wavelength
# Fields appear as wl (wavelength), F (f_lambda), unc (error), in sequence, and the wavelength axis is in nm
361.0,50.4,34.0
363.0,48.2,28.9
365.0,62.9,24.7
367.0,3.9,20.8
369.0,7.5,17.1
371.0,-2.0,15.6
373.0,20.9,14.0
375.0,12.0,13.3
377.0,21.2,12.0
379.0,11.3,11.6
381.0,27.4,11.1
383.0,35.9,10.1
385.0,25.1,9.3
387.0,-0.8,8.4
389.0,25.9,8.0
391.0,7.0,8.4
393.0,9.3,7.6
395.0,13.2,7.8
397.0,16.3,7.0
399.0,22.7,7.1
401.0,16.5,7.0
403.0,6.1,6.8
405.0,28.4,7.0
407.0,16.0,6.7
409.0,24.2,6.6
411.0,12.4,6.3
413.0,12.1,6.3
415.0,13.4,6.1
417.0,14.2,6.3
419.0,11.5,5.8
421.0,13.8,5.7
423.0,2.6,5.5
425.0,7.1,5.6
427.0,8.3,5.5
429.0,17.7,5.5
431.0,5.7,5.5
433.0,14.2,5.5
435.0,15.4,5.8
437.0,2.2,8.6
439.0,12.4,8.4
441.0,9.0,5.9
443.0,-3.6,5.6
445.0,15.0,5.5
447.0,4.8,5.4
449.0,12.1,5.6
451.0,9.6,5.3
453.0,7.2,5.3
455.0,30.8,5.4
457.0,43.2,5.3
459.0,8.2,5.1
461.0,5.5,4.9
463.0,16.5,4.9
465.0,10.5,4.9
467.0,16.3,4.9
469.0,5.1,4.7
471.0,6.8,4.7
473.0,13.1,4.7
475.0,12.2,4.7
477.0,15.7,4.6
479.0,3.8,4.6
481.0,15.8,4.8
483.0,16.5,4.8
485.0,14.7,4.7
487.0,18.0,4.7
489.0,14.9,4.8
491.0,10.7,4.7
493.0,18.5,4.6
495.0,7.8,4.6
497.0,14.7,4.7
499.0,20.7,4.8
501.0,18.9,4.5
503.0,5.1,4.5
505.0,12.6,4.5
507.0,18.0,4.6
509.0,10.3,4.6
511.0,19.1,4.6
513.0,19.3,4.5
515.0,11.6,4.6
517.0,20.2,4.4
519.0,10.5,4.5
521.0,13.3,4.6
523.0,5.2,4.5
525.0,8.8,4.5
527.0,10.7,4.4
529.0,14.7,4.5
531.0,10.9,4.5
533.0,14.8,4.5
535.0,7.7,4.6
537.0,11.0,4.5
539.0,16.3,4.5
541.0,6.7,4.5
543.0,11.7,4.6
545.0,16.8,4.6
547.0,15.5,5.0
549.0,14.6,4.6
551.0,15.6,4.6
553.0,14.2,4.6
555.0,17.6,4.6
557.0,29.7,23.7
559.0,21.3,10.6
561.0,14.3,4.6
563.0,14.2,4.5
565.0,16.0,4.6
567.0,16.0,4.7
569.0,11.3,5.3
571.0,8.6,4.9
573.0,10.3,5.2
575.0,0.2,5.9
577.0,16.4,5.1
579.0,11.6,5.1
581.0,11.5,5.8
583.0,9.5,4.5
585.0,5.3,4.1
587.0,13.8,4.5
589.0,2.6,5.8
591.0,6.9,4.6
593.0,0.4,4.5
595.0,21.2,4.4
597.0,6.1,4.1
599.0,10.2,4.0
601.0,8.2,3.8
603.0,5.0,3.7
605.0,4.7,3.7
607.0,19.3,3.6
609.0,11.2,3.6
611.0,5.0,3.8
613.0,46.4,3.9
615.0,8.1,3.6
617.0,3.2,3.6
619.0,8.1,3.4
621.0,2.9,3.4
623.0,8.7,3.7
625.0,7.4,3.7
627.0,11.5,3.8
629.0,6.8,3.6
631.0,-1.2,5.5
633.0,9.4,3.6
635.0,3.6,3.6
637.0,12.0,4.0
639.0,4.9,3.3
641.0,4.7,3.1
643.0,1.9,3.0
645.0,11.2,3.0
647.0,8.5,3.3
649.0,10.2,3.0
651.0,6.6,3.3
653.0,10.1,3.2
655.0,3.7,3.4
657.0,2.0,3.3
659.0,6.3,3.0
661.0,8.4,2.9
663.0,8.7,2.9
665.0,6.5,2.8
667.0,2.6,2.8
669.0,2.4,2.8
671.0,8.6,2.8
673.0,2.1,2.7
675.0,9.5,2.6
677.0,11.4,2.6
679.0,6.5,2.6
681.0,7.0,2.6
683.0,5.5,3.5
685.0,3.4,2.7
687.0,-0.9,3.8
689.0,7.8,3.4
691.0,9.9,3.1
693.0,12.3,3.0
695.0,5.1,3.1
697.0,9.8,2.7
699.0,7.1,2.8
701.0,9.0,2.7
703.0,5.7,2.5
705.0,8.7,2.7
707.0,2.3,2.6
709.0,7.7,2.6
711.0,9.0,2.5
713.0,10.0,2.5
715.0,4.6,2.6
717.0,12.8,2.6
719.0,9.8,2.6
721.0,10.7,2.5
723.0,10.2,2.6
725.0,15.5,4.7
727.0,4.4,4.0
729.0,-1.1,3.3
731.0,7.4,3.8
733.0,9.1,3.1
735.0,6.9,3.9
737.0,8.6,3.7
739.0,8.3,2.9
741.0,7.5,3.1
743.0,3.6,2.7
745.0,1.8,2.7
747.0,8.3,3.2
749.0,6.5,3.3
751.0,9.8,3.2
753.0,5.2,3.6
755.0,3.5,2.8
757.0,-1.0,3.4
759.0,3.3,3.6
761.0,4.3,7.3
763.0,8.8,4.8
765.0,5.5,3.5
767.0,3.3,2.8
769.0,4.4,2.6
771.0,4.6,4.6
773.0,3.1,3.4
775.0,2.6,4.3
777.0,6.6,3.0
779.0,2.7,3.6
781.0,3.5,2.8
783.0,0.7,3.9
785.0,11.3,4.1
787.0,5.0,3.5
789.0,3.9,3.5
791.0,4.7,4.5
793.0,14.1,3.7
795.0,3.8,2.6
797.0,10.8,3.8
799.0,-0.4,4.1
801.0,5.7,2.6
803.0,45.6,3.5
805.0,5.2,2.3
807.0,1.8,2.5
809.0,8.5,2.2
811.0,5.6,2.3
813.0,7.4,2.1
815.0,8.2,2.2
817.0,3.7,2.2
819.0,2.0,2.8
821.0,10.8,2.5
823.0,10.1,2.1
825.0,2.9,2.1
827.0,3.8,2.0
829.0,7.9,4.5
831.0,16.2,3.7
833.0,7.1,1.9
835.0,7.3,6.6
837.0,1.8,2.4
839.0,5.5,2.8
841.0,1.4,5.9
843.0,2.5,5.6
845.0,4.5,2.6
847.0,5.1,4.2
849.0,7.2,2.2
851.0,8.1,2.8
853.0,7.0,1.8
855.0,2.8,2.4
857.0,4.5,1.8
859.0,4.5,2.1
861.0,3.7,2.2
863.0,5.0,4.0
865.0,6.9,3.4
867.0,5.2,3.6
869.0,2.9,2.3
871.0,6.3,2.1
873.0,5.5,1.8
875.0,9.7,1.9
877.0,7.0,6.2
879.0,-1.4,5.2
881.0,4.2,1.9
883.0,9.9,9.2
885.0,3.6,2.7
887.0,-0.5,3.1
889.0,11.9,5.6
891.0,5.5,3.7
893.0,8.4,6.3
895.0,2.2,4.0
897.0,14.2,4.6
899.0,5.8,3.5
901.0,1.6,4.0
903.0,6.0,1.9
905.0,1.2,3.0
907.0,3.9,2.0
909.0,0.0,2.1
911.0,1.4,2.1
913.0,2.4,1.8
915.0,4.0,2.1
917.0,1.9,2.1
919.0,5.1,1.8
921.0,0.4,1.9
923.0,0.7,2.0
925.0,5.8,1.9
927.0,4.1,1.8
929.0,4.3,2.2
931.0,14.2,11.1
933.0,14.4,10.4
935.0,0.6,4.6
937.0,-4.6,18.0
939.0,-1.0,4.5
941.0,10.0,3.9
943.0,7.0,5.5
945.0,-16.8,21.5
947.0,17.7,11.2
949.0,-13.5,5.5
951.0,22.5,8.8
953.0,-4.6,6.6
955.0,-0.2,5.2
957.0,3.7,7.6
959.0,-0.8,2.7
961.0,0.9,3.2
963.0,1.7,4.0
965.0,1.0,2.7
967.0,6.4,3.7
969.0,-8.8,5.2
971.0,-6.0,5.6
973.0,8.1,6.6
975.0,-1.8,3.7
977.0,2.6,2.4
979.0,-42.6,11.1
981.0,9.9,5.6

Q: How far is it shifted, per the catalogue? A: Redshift 0.223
